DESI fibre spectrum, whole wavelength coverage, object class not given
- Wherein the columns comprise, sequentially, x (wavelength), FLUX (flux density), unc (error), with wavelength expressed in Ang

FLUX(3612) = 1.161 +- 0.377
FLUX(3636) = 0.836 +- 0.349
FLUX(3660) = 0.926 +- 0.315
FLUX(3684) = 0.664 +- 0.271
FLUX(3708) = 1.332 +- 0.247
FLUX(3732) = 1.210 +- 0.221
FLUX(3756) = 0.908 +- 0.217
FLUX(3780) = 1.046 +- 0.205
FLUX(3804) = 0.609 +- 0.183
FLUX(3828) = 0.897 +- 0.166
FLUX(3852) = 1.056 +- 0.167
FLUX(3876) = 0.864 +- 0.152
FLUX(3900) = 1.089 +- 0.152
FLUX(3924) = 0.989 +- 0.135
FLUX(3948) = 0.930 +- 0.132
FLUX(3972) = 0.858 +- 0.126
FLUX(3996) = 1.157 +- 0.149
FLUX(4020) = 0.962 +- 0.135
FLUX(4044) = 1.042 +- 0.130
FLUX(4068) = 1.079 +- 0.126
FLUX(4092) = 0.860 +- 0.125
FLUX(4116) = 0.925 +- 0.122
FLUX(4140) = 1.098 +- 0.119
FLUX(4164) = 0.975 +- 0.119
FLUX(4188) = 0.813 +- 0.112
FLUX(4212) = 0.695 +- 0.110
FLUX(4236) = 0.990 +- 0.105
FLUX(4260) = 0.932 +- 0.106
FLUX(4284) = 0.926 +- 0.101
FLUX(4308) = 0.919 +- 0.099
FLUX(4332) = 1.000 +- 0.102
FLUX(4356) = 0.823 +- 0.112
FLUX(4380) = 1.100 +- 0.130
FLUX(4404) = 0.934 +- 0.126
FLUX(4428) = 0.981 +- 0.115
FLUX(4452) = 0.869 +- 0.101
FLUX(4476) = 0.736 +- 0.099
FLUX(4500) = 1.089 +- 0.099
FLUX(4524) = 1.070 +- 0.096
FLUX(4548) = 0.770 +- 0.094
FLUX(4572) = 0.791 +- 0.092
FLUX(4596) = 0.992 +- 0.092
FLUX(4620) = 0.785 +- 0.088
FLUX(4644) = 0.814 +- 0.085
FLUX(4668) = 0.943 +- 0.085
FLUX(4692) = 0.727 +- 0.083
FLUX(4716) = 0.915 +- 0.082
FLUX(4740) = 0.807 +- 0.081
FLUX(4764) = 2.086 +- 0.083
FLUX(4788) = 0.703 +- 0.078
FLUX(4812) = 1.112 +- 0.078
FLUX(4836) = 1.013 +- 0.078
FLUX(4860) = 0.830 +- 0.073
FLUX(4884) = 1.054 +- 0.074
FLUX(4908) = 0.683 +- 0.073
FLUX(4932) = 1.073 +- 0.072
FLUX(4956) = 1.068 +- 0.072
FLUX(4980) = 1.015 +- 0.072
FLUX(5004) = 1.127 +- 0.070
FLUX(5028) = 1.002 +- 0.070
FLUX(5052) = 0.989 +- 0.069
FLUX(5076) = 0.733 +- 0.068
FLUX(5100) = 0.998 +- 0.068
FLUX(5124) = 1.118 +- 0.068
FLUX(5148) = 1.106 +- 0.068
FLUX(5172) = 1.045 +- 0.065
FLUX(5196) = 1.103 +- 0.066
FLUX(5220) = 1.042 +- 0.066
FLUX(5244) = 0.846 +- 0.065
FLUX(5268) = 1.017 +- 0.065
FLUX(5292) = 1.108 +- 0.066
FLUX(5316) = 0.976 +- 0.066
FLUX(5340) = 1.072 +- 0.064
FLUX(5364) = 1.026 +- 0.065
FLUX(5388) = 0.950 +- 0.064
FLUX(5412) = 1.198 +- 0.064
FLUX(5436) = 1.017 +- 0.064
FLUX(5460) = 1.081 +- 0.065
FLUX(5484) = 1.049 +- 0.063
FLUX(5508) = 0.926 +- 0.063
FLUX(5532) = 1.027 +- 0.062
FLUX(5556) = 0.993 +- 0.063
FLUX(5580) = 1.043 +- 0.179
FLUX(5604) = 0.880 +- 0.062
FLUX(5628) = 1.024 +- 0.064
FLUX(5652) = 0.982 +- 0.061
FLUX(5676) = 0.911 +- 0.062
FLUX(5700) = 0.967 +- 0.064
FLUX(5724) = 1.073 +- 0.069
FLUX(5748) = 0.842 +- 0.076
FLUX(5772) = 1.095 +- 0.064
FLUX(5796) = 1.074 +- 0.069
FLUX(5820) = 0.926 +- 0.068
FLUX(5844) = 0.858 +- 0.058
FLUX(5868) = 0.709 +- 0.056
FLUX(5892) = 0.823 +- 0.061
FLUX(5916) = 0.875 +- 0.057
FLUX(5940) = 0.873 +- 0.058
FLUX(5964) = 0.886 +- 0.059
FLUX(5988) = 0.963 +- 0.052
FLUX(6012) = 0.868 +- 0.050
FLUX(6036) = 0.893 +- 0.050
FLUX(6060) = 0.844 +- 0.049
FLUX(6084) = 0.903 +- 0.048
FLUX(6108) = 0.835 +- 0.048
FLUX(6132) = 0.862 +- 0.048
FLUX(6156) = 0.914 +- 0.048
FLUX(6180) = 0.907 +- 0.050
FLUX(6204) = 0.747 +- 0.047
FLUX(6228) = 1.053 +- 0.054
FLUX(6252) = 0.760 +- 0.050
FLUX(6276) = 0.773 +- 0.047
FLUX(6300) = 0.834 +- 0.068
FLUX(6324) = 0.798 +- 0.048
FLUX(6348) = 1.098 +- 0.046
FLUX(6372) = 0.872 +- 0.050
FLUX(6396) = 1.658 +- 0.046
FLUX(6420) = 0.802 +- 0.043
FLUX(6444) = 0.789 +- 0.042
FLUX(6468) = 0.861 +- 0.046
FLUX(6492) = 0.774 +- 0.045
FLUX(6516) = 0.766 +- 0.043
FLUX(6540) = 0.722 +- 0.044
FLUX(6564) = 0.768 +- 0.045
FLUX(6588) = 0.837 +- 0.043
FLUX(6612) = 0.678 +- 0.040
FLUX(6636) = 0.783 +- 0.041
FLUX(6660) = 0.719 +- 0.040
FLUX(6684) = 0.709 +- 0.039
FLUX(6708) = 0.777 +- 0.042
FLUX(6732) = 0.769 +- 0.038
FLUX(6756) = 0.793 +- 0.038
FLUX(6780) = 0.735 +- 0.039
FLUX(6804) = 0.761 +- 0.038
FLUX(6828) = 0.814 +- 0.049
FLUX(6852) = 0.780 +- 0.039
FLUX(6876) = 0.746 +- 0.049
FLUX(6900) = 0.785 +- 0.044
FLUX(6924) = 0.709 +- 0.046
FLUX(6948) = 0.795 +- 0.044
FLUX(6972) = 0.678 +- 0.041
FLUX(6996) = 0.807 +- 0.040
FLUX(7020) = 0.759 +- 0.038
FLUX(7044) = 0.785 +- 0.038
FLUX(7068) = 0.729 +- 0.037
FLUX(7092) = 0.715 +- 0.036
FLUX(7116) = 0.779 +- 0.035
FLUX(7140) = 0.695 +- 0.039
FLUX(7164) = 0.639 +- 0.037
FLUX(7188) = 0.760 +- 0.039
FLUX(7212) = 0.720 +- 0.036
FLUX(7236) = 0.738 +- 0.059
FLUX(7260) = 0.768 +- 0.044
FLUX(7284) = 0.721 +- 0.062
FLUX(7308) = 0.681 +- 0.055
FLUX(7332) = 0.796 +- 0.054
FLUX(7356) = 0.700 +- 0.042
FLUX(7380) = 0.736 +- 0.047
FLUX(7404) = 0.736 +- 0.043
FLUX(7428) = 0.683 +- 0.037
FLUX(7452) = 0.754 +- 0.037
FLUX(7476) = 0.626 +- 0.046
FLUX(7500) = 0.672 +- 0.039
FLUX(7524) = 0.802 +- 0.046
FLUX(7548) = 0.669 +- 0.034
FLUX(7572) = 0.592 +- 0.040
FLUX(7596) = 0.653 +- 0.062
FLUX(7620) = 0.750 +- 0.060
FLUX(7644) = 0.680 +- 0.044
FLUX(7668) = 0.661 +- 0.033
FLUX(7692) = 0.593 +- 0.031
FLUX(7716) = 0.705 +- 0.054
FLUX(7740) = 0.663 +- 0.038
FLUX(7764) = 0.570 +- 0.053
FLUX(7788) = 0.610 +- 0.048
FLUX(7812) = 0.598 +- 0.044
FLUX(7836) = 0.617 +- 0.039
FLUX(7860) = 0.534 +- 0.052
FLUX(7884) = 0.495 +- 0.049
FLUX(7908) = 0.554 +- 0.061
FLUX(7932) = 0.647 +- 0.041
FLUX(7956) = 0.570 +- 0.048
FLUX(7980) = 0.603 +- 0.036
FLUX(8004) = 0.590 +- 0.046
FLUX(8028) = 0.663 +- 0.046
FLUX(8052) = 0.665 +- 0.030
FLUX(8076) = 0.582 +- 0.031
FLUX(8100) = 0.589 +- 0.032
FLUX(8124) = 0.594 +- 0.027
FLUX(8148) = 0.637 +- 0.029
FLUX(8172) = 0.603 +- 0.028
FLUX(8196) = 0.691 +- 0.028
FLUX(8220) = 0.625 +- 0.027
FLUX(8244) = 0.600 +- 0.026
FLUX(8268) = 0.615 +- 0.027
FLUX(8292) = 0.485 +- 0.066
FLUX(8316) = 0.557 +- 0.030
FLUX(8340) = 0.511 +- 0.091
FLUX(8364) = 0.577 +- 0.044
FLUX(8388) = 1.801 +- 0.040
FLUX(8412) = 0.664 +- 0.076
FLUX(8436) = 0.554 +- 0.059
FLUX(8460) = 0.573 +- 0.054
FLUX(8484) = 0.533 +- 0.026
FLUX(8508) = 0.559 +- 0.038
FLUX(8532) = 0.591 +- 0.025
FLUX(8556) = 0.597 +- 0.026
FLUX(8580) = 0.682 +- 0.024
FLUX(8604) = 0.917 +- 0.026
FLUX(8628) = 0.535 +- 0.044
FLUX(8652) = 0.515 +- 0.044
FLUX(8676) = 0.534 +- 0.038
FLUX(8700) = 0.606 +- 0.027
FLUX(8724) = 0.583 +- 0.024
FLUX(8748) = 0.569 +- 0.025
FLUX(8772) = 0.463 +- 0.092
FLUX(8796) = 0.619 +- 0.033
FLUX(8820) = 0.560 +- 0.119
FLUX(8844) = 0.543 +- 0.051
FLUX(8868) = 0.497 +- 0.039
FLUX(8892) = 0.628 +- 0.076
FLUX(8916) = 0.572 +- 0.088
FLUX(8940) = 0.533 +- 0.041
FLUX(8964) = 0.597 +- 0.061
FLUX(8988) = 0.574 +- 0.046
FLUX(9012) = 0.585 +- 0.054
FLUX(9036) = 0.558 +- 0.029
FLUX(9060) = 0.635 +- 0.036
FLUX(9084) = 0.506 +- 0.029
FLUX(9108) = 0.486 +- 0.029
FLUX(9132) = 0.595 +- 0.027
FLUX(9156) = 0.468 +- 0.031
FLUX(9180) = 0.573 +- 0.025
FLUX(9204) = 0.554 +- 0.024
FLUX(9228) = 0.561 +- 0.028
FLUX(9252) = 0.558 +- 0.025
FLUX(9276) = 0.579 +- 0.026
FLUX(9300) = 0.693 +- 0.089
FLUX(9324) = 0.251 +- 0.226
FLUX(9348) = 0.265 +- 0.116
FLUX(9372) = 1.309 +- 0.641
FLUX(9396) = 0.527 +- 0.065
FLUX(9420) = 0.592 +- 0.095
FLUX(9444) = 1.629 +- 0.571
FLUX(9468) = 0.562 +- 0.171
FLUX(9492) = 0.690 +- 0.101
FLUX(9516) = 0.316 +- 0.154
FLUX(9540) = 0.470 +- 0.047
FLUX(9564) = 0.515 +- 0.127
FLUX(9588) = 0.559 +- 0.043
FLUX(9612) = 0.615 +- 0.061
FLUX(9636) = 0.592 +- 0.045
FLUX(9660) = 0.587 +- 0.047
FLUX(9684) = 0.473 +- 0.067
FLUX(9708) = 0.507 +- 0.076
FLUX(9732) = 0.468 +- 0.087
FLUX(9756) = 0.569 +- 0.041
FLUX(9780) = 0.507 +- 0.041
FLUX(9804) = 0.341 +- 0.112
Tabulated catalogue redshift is 0.279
